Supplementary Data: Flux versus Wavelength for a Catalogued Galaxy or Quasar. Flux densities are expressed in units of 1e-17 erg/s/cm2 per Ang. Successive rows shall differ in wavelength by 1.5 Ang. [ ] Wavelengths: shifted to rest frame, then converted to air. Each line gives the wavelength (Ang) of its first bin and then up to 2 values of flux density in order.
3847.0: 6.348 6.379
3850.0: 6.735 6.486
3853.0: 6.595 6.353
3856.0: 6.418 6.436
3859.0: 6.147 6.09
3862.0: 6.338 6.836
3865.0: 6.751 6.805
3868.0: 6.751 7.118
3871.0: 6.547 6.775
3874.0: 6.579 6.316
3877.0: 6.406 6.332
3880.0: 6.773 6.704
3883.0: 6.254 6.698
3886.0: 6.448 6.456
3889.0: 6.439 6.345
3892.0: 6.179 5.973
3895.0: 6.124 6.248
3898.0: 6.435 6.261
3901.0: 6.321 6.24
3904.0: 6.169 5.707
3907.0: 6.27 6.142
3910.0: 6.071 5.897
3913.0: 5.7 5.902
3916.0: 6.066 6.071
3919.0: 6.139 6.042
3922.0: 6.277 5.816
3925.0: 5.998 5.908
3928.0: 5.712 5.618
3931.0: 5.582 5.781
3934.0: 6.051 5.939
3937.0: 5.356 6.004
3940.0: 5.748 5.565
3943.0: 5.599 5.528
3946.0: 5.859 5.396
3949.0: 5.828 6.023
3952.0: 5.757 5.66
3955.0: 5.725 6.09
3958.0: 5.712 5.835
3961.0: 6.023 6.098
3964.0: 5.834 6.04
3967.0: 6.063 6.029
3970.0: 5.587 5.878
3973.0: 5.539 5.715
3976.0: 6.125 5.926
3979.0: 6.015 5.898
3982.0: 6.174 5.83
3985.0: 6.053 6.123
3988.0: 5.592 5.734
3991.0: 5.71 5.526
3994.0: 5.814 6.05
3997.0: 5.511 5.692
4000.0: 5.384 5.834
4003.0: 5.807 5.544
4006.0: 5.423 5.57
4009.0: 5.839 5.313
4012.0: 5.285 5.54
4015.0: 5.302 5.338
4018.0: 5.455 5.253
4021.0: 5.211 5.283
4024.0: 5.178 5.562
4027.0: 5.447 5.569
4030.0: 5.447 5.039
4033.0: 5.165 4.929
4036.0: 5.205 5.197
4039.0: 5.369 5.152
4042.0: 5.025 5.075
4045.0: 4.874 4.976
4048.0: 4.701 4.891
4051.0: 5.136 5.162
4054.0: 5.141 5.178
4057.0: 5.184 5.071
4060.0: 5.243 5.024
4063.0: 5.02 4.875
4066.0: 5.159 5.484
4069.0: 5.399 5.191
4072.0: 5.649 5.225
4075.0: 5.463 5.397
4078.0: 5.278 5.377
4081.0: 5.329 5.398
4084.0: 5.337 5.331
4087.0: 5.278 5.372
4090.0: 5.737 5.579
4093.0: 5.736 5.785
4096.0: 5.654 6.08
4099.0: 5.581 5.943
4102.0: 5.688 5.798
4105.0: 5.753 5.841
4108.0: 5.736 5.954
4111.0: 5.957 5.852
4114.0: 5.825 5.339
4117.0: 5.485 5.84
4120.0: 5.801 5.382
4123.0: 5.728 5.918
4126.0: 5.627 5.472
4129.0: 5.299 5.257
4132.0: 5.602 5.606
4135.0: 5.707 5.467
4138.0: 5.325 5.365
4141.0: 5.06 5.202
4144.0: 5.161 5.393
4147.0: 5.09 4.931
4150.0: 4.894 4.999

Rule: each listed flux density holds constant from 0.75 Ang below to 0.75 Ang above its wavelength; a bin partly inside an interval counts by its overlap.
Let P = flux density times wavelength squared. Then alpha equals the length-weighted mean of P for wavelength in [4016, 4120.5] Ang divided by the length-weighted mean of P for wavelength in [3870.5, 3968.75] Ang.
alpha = 0.96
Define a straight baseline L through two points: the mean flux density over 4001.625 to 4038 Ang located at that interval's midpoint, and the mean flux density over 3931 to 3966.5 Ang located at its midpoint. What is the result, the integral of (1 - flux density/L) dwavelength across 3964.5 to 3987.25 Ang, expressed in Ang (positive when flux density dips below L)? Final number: -1.18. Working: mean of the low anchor 5.8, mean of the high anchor 5.38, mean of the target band 5.93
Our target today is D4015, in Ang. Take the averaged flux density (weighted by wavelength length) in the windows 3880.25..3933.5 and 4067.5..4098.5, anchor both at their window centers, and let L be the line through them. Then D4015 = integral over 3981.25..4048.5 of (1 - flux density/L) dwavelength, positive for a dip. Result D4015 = 3.3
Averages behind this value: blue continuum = 6.12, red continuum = 5.48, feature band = 5.45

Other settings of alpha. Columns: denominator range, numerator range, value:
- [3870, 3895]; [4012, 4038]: 0.88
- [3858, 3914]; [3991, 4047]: 0.91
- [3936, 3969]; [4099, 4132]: 1.06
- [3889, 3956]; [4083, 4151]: 1.03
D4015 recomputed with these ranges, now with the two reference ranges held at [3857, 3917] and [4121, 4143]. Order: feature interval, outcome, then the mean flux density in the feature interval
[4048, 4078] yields 2.7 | 5.19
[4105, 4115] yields -0.5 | 5.84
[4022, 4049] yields 3.0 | 5.17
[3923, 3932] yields 0.6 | 5.77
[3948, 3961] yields 0.6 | 5.83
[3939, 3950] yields 0.9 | 5.66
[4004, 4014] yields 0.7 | 5.5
